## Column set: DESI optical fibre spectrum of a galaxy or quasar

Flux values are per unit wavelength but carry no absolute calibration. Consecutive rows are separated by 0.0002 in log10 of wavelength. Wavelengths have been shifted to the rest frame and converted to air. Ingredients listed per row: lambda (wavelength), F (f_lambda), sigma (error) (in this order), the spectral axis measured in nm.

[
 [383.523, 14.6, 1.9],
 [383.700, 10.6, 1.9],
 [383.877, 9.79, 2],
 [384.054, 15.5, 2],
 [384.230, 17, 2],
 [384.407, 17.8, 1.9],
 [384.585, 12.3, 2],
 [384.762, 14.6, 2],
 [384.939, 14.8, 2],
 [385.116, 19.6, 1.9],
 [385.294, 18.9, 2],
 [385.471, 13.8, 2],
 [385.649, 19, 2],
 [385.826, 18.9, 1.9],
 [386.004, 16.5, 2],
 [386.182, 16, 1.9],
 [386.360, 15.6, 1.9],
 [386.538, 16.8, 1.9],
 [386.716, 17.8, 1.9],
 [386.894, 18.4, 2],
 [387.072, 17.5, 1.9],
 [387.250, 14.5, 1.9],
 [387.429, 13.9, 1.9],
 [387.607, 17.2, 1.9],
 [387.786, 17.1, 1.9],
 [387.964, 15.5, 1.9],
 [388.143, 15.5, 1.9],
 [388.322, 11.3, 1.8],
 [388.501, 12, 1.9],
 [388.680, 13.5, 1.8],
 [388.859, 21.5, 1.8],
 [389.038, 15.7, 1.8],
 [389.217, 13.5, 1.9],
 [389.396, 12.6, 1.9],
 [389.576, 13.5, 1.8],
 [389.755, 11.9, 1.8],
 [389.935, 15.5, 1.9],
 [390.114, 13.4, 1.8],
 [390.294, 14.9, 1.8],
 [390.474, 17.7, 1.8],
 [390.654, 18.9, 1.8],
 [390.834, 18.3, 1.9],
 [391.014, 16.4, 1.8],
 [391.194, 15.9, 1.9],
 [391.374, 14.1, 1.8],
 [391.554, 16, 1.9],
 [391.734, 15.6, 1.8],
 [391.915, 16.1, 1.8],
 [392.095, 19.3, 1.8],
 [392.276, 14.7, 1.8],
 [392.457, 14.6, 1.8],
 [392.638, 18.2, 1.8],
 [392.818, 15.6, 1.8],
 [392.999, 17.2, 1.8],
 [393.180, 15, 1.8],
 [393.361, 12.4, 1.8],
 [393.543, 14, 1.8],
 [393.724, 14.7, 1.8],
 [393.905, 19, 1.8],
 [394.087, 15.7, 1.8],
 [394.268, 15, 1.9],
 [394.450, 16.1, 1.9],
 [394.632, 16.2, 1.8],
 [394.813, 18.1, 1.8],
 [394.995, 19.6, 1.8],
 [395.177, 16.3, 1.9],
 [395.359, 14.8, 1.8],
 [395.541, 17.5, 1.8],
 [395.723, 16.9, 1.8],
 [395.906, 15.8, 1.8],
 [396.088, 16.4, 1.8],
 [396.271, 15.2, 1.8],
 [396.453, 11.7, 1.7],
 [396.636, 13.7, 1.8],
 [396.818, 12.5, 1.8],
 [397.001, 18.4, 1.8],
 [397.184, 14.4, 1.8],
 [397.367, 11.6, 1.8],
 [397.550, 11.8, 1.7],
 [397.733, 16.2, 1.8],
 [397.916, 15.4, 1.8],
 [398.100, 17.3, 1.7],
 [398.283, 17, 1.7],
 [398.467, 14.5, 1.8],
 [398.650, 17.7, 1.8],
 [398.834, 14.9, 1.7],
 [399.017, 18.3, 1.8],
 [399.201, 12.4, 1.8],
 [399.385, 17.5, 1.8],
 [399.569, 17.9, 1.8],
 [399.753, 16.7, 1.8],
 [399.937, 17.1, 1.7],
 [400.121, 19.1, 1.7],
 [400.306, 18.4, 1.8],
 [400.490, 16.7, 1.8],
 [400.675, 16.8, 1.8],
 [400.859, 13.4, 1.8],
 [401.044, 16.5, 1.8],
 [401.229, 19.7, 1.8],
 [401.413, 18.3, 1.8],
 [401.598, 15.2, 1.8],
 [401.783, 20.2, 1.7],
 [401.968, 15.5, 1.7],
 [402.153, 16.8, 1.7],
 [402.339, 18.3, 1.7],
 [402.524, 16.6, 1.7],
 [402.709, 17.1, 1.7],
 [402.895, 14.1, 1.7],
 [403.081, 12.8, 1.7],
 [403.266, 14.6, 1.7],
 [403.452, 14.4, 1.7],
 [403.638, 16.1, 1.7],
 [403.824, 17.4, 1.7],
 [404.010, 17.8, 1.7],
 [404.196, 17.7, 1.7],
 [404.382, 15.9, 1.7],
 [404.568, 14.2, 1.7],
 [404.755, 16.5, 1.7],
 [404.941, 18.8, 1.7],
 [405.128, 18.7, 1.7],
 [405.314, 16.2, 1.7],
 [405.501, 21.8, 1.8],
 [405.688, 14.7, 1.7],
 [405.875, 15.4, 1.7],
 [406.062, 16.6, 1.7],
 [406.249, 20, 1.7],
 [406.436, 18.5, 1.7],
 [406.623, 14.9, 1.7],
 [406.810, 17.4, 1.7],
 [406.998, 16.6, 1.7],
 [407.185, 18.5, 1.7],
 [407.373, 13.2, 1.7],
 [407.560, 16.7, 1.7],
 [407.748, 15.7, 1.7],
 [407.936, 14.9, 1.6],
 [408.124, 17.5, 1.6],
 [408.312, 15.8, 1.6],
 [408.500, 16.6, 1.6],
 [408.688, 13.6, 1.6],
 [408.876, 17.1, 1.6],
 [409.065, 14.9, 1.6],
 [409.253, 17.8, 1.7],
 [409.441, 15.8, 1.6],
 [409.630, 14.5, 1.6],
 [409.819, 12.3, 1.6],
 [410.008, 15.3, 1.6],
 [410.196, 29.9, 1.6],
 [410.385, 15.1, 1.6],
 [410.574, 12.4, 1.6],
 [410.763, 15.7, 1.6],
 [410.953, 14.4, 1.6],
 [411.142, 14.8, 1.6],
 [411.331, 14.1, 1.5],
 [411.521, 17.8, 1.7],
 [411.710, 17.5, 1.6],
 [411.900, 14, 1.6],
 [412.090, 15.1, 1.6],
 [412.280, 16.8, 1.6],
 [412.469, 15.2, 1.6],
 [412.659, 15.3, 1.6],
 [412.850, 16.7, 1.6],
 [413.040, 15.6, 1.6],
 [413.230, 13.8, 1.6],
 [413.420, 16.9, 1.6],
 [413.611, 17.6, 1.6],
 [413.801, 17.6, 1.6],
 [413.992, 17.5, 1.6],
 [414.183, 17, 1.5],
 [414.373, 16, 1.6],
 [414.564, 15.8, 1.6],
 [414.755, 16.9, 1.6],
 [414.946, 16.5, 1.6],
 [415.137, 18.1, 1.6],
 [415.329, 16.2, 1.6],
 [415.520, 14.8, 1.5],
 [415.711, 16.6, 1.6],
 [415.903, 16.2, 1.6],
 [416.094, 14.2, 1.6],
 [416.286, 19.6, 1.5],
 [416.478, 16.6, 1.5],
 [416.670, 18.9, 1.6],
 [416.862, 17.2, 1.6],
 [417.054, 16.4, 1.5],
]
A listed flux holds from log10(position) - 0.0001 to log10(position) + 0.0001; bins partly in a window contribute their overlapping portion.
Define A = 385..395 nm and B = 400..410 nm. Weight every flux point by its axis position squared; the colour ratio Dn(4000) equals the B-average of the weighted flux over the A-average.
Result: 1.11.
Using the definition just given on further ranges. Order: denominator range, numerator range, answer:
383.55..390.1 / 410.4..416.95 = 1.20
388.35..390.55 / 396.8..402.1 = 1.18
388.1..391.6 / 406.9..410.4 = 1.20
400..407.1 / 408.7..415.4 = 1.00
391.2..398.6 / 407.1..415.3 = 1.12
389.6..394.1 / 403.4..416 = 1.14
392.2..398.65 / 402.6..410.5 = 1.12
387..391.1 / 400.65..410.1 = 1.16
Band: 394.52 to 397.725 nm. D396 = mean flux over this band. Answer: 15.4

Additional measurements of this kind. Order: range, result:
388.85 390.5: 14.6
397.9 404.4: 16.6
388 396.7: 15.6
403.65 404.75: 16.6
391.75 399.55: 15.7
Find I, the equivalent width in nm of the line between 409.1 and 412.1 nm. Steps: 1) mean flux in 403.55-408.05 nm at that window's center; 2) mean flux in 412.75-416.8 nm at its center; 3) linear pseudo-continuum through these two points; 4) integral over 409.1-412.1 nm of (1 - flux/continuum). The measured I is 0.124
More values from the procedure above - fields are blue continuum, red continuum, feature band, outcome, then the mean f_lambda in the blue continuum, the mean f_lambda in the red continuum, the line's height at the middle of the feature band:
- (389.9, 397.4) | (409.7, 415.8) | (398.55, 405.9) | -0.33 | 15.8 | 16.2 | 16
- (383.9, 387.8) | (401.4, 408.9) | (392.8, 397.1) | 0.19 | 16.4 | 16.5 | 16.5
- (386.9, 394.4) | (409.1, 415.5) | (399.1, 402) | -0.21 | 15.5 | 16.2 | 15.8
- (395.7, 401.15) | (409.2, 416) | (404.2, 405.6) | -0.13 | 15.7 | 16.2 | 15.9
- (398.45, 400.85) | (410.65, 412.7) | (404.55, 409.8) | -0.18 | 16.7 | 15.5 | 16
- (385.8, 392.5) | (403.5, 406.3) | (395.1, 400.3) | 0.24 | 15.7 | 17.1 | 16.5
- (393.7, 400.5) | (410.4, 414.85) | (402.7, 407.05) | -0.18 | 16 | 15.8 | 15.9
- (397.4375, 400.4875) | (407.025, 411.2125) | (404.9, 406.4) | -0.15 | 16.4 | 16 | 16.2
